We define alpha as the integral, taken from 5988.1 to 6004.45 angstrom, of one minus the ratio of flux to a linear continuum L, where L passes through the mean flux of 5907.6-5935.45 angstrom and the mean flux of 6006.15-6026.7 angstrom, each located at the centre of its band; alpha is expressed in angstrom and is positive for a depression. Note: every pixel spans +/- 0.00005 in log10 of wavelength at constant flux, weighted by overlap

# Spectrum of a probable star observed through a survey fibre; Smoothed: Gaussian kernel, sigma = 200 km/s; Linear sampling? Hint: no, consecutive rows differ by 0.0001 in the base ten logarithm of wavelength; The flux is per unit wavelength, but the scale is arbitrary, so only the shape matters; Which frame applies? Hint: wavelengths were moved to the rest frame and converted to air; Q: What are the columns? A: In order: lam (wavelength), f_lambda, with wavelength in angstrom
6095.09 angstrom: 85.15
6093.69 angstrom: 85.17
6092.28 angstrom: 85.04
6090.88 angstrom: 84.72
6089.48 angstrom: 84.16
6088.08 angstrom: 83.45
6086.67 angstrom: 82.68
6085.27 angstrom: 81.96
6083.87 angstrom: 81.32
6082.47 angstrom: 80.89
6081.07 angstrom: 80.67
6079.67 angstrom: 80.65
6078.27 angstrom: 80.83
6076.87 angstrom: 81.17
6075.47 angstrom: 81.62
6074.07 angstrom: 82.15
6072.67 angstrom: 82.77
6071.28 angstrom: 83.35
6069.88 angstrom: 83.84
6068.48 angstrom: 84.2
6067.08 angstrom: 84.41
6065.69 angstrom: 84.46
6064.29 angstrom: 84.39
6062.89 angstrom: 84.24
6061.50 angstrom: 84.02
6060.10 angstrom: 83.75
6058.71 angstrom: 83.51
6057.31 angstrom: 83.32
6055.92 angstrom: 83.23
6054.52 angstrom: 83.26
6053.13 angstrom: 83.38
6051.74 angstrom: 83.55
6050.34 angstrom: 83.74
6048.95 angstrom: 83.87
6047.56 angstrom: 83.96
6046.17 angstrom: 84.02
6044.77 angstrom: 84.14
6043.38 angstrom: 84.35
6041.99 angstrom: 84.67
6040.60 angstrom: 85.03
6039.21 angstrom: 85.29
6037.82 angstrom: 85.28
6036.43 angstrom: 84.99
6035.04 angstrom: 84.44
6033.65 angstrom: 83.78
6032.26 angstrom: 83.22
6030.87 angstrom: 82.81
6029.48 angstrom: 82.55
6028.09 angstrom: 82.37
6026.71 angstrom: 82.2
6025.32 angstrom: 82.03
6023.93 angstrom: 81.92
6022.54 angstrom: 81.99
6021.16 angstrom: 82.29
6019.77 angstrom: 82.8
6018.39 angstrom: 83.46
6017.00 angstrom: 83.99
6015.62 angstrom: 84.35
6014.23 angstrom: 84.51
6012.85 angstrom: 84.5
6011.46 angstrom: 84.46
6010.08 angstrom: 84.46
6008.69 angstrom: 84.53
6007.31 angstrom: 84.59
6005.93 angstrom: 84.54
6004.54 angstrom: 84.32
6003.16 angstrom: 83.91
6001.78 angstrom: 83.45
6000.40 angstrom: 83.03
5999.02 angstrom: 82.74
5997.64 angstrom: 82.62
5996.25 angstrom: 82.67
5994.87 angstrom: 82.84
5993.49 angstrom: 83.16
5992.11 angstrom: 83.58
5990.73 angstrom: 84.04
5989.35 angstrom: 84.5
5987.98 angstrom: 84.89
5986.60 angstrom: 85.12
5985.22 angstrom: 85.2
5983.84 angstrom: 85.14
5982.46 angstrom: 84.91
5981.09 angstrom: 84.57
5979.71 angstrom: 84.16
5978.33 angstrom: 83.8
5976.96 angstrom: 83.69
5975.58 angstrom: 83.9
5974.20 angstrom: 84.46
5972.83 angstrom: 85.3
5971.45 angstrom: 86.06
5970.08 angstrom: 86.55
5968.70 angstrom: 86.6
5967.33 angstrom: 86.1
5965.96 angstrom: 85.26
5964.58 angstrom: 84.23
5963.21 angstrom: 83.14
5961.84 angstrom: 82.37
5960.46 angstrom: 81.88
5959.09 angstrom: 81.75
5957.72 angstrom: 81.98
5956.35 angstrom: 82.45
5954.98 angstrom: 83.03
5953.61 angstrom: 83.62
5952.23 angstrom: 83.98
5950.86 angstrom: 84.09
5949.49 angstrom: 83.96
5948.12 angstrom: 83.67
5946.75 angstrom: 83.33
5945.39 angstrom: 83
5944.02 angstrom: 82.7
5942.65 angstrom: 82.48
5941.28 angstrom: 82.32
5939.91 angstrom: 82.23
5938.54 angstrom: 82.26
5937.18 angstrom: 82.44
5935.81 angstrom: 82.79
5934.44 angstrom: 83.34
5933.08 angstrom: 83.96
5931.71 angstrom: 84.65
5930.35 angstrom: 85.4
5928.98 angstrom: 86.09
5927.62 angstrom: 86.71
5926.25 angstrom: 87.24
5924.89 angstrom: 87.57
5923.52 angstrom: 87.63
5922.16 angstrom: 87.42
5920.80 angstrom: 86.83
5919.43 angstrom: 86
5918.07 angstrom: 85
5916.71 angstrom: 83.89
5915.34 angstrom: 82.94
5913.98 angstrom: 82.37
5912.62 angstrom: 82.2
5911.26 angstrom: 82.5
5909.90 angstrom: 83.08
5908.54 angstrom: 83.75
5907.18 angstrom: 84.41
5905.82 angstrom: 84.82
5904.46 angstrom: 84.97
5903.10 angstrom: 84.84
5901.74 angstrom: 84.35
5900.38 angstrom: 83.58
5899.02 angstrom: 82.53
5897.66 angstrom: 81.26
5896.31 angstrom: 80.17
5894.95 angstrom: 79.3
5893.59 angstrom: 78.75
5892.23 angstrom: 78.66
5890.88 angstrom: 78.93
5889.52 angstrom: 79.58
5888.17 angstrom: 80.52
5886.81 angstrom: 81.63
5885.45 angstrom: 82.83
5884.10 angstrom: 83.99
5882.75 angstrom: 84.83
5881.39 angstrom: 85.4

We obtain 0.1 angstrom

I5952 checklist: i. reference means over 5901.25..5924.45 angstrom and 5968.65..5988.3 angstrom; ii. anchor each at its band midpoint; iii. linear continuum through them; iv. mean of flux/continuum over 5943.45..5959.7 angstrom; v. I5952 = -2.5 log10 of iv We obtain 0.02 mag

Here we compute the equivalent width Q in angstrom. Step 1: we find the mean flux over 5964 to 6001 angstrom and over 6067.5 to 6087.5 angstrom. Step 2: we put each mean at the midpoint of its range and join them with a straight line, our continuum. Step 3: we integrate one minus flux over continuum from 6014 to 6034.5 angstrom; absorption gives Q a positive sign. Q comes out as 0.1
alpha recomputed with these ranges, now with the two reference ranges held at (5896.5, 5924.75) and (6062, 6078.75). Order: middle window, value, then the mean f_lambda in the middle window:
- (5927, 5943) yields 0.1 angstrom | 83.8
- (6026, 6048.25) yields -0.1 angstrom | 83.9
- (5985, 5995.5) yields -0.1 angstrom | 84.2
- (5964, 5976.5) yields -0.2 angstrom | 85.3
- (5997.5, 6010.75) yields 0.0 angstrom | 83.9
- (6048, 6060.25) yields 0.0 angstrom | 83.5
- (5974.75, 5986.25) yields -0.1 angstrom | 84.4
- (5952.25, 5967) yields 0.1 angstrom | 83.1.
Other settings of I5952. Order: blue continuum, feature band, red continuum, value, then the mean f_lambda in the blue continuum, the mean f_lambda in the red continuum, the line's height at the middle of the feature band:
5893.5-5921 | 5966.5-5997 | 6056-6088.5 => -0.020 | 83.2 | 82.8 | 83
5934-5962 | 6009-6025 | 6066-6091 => -0.011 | 82.8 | 82.5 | 82.6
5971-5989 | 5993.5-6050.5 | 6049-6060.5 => 0.005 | 84.7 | 83.5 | 84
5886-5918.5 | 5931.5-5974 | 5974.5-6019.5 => -0.005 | 82.2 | 84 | 83.2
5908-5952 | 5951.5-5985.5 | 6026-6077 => -0.001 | 84.2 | 83.7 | 84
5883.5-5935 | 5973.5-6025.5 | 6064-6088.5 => -0.012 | 83.5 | 82.4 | 82.9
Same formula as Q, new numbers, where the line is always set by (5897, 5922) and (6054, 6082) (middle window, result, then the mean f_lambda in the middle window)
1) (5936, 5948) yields 0.2 angstrom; 82.7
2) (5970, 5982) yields -0.2 angstrom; 84.7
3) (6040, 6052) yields -0.2 angstrom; 84.1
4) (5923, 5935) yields -0.3 angstrom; 85.9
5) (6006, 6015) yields -0.1 angstrom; 84.5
